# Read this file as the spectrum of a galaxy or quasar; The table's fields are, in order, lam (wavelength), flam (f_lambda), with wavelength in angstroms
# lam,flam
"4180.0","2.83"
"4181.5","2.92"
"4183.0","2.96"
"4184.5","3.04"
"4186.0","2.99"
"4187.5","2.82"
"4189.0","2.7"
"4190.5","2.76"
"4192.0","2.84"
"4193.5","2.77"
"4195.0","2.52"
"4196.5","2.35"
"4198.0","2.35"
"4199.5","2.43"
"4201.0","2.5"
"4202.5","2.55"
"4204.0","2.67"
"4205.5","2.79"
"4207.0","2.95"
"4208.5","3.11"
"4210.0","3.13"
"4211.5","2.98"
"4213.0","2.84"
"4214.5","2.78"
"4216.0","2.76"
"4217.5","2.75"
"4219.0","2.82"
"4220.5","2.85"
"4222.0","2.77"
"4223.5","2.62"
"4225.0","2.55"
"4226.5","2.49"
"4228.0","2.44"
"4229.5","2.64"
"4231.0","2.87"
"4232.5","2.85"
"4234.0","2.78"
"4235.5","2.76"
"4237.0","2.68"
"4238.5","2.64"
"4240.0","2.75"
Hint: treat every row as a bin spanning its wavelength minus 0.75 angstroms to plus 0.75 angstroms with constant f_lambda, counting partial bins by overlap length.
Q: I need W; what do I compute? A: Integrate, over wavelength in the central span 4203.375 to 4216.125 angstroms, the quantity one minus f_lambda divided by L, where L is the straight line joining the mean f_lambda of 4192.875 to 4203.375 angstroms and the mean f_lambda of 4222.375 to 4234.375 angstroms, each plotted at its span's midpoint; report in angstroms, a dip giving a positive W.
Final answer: -1.7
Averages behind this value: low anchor 2.49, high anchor 2.65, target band 2.9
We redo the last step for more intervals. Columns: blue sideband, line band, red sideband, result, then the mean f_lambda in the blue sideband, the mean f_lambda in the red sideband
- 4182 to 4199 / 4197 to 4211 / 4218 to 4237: 0.0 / 2.73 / 2.7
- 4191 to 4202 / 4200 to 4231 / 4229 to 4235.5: -0.9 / 2.54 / 2.79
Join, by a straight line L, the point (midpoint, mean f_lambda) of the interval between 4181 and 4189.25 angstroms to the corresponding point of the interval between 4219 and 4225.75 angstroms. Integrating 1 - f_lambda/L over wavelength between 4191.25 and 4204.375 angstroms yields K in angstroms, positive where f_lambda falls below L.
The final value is 1.4 angstroms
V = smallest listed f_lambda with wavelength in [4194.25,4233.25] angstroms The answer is 2.35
